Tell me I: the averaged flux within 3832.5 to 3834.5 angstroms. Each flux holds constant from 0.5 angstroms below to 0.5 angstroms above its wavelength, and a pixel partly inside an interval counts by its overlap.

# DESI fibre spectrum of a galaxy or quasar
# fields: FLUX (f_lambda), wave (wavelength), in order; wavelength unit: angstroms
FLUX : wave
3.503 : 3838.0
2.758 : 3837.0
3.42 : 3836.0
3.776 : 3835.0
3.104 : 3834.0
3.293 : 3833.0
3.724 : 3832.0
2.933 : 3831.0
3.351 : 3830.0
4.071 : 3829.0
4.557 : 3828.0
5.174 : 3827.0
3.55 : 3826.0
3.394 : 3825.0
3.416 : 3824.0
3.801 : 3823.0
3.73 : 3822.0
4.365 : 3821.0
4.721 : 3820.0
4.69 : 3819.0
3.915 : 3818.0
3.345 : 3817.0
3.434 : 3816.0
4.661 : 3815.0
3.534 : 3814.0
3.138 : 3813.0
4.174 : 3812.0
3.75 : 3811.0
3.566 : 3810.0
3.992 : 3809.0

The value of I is 3.2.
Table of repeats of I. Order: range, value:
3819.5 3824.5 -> 4.01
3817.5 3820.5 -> 4.44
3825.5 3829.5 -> 4.34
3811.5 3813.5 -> 3.66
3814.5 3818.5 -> 3.84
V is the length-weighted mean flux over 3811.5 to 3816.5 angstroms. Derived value 3.79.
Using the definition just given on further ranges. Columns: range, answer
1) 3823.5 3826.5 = 3.45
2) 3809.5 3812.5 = 3.83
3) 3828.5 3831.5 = 3.45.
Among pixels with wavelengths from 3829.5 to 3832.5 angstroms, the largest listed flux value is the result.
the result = 3.724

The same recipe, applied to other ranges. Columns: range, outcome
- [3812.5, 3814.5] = 3.534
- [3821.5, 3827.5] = 5.174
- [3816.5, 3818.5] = 3.915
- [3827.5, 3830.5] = 4.557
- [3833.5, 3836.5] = 3.776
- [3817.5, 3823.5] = 4.721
